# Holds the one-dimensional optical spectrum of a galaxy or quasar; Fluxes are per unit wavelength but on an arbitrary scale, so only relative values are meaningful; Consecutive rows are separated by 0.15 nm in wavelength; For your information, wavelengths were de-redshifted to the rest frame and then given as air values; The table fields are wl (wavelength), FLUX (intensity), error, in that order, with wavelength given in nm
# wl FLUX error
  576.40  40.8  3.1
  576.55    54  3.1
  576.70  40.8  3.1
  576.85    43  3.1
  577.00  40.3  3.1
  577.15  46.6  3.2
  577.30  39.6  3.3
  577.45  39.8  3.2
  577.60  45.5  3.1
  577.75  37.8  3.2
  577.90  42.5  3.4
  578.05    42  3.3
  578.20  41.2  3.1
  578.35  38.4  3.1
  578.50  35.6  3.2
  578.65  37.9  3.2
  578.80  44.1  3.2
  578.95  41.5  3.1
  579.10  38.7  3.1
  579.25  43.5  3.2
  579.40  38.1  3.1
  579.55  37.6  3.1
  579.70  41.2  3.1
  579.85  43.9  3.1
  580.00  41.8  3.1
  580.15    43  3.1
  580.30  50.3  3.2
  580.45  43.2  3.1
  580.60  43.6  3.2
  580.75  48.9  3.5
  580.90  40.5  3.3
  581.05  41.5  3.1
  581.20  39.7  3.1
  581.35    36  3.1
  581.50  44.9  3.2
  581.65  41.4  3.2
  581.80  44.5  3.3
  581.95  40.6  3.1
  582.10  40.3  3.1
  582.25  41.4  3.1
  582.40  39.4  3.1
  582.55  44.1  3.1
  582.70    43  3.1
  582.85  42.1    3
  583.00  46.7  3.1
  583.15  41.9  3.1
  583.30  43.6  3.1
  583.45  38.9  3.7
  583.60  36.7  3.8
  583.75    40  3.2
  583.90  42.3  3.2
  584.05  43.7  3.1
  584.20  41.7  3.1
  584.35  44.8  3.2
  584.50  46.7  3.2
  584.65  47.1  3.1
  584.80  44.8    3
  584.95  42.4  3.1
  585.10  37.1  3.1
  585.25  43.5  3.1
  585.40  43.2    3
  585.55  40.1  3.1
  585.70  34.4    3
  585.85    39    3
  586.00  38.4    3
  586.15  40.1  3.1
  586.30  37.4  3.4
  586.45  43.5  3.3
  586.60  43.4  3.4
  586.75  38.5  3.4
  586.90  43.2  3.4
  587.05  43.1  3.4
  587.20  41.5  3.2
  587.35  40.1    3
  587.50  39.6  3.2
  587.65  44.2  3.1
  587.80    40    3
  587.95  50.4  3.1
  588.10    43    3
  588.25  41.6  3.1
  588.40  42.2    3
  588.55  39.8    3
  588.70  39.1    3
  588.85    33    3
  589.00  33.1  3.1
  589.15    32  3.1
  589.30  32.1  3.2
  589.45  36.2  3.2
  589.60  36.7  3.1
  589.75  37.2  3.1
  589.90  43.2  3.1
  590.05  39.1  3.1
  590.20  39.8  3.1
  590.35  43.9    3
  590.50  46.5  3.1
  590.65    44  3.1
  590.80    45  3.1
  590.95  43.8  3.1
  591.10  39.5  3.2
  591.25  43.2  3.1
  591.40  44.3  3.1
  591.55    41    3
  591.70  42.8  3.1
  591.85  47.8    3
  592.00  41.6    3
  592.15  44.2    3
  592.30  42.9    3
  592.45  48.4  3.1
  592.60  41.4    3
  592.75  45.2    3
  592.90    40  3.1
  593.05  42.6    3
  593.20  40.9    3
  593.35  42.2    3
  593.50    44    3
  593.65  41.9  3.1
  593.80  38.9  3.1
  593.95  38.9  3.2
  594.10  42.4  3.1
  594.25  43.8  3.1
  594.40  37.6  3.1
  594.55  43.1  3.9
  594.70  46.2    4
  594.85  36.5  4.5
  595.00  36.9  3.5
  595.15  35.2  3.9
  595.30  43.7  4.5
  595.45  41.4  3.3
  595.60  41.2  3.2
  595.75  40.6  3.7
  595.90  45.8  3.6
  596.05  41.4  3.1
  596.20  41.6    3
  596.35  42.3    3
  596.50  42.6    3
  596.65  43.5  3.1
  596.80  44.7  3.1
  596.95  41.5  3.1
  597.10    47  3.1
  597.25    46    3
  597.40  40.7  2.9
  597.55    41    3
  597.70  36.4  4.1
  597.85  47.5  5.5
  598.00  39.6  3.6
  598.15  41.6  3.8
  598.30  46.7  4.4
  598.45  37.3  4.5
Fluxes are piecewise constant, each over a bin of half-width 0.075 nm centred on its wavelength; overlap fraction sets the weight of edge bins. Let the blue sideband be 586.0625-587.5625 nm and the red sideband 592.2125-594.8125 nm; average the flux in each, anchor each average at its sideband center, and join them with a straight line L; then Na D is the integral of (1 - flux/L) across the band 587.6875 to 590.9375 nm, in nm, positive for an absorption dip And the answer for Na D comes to 0.12 nm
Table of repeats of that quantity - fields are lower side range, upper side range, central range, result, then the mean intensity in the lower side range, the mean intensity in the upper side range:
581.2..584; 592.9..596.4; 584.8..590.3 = 0.21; 41.5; 41.2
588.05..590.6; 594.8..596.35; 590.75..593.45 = -0.24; 38.7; 40.6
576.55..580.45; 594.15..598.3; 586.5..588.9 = 0.02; 41.7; 41.9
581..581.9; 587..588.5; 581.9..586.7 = 0.03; 41.3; 42.5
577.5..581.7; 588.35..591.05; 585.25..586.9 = 0.00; 41.6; 39.2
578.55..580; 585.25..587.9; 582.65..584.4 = -0.06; 40.7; 40.7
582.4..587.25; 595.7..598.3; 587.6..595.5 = 0.20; 41.7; 42.7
